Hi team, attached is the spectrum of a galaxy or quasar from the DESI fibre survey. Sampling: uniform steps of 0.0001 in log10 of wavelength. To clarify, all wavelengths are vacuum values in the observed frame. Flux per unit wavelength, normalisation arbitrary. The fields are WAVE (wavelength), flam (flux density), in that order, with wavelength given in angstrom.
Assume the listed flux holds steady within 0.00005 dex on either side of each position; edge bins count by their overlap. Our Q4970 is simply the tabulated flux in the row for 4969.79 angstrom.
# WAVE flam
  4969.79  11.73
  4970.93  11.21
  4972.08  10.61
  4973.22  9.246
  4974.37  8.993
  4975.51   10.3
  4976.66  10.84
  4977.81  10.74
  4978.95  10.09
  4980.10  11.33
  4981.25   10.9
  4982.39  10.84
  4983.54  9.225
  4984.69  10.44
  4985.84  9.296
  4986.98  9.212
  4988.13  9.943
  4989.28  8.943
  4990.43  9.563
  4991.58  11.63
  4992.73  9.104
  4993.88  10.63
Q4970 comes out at 11.73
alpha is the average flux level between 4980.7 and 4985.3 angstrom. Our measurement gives 10.3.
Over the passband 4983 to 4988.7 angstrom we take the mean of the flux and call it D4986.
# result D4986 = 9.63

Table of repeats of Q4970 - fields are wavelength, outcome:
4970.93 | 11.21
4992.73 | 9.104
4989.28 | 8.943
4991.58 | 11.63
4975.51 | 10.3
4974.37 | 8.993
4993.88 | 10.63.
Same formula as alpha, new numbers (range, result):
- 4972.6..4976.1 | 9.54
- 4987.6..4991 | 9.47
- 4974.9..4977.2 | 10.5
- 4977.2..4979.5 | 10.4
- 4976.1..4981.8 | 10.8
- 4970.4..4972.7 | 10.9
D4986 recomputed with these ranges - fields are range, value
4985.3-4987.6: 9.29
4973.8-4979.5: 10.2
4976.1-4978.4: 10.8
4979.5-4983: 11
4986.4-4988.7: 9.6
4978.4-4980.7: 10.7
